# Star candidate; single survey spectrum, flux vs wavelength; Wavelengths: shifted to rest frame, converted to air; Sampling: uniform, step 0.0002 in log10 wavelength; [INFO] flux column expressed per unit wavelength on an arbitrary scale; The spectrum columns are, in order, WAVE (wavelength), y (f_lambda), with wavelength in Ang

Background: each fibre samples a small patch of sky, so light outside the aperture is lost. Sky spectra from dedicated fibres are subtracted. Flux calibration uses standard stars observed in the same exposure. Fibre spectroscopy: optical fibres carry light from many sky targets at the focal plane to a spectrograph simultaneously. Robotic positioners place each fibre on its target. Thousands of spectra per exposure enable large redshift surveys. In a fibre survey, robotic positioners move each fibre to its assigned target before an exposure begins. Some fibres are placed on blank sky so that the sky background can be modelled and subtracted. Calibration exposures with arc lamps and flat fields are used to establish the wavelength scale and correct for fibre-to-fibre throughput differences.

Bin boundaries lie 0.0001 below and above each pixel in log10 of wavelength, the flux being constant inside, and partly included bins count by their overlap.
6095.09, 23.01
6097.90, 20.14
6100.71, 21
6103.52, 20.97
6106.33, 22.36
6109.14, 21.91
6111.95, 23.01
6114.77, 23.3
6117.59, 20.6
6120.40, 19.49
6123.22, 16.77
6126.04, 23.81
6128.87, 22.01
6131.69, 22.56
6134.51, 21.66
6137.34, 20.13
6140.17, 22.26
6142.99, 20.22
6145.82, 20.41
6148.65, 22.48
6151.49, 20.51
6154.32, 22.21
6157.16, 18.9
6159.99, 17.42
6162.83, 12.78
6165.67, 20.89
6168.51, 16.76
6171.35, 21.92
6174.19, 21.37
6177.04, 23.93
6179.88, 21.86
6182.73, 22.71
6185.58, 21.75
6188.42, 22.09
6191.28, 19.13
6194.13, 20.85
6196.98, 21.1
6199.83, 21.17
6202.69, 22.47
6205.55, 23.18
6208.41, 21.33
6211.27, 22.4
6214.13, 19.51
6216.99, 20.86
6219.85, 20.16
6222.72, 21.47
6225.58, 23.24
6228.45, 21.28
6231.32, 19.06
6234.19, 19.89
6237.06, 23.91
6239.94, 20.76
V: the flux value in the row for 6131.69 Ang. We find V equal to 22.56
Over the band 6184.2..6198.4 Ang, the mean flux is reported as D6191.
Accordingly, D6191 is 21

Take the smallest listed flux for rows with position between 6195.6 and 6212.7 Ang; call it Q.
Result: 21.1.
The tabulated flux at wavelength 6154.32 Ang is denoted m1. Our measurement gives 22.21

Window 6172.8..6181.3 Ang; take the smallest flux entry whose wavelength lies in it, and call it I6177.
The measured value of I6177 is 21.37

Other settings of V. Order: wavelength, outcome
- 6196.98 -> 21.1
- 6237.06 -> 23.91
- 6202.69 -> 22.47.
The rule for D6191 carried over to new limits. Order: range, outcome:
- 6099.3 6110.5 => 21.6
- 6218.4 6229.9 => 21.5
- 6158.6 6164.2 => 15.1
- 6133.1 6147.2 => 20.9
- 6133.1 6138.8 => 20.9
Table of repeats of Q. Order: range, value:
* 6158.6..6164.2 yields 12.78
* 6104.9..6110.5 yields 21.91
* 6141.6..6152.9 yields 20.22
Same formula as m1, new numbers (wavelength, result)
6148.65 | 22.48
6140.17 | 22.26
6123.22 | 16.77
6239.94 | 20.76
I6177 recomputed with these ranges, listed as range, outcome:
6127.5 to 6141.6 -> 20.13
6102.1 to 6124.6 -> 16.77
